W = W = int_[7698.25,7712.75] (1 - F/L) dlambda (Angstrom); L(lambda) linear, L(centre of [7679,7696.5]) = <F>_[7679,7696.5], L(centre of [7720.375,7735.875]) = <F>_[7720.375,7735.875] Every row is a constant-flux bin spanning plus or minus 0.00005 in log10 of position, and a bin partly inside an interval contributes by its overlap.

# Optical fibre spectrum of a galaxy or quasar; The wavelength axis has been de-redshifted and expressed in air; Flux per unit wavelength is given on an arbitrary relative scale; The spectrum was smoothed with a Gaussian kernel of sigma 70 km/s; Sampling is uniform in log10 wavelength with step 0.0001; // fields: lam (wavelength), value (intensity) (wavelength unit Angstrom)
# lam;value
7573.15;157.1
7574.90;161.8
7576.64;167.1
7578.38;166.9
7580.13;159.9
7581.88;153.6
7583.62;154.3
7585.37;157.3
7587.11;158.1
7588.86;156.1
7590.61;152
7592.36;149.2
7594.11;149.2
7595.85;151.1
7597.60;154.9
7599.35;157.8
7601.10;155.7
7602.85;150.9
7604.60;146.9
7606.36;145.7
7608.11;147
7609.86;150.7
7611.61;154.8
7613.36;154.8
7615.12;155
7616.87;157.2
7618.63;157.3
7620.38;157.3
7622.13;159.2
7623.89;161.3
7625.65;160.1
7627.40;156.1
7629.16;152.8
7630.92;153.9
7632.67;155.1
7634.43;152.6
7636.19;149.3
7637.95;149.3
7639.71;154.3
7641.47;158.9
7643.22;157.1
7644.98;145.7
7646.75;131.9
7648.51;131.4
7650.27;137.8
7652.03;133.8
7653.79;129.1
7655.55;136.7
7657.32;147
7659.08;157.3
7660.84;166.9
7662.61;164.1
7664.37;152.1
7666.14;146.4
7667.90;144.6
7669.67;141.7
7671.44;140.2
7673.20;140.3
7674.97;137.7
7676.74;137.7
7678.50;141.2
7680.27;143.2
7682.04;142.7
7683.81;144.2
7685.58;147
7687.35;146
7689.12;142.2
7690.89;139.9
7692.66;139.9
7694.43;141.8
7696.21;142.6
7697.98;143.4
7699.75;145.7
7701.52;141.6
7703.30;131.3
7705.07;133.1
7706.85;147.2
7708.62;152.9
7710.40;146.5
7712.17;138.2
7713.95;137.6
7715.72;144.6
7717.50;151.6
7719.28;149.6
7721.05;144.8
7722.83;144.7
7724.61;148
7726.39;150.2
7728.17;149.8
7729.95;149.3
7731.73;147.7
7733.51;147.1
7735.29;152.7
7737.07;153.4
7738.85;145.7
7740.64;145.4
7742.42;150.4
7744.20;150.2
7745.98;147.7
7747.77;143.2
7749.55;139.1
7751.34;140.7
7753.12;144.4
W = 0.30 Angstrom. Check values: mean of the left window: 143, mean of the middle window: 142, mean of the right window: 148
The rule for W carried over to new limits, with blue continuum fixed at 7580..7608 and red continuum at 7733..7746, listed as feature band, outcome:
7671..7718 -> 2.6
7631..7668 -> 0.9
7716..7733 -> 0.2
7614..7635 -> -0.6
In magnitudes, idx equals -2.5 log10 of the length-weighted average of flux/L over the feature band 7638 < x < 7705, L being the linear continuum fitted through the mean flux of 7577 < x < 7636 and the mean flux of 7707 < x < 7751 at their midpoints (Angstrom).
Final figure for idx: 0.050 mag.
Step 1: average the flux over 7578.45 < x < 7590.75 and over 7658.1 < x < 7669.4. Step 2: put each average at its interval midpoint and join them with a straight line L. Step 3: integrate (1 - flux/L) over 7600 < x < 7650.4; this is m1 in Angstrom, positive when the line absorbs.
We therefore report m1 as 1.2 Angstrom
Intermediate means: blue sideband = 157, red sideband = 154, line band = 152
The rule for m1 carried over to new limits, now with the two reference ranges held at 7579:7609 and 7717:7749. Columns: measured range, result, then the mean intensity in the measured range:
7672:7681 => 0.61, 140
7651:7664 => 0.25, 148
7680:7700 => 0.88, 143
